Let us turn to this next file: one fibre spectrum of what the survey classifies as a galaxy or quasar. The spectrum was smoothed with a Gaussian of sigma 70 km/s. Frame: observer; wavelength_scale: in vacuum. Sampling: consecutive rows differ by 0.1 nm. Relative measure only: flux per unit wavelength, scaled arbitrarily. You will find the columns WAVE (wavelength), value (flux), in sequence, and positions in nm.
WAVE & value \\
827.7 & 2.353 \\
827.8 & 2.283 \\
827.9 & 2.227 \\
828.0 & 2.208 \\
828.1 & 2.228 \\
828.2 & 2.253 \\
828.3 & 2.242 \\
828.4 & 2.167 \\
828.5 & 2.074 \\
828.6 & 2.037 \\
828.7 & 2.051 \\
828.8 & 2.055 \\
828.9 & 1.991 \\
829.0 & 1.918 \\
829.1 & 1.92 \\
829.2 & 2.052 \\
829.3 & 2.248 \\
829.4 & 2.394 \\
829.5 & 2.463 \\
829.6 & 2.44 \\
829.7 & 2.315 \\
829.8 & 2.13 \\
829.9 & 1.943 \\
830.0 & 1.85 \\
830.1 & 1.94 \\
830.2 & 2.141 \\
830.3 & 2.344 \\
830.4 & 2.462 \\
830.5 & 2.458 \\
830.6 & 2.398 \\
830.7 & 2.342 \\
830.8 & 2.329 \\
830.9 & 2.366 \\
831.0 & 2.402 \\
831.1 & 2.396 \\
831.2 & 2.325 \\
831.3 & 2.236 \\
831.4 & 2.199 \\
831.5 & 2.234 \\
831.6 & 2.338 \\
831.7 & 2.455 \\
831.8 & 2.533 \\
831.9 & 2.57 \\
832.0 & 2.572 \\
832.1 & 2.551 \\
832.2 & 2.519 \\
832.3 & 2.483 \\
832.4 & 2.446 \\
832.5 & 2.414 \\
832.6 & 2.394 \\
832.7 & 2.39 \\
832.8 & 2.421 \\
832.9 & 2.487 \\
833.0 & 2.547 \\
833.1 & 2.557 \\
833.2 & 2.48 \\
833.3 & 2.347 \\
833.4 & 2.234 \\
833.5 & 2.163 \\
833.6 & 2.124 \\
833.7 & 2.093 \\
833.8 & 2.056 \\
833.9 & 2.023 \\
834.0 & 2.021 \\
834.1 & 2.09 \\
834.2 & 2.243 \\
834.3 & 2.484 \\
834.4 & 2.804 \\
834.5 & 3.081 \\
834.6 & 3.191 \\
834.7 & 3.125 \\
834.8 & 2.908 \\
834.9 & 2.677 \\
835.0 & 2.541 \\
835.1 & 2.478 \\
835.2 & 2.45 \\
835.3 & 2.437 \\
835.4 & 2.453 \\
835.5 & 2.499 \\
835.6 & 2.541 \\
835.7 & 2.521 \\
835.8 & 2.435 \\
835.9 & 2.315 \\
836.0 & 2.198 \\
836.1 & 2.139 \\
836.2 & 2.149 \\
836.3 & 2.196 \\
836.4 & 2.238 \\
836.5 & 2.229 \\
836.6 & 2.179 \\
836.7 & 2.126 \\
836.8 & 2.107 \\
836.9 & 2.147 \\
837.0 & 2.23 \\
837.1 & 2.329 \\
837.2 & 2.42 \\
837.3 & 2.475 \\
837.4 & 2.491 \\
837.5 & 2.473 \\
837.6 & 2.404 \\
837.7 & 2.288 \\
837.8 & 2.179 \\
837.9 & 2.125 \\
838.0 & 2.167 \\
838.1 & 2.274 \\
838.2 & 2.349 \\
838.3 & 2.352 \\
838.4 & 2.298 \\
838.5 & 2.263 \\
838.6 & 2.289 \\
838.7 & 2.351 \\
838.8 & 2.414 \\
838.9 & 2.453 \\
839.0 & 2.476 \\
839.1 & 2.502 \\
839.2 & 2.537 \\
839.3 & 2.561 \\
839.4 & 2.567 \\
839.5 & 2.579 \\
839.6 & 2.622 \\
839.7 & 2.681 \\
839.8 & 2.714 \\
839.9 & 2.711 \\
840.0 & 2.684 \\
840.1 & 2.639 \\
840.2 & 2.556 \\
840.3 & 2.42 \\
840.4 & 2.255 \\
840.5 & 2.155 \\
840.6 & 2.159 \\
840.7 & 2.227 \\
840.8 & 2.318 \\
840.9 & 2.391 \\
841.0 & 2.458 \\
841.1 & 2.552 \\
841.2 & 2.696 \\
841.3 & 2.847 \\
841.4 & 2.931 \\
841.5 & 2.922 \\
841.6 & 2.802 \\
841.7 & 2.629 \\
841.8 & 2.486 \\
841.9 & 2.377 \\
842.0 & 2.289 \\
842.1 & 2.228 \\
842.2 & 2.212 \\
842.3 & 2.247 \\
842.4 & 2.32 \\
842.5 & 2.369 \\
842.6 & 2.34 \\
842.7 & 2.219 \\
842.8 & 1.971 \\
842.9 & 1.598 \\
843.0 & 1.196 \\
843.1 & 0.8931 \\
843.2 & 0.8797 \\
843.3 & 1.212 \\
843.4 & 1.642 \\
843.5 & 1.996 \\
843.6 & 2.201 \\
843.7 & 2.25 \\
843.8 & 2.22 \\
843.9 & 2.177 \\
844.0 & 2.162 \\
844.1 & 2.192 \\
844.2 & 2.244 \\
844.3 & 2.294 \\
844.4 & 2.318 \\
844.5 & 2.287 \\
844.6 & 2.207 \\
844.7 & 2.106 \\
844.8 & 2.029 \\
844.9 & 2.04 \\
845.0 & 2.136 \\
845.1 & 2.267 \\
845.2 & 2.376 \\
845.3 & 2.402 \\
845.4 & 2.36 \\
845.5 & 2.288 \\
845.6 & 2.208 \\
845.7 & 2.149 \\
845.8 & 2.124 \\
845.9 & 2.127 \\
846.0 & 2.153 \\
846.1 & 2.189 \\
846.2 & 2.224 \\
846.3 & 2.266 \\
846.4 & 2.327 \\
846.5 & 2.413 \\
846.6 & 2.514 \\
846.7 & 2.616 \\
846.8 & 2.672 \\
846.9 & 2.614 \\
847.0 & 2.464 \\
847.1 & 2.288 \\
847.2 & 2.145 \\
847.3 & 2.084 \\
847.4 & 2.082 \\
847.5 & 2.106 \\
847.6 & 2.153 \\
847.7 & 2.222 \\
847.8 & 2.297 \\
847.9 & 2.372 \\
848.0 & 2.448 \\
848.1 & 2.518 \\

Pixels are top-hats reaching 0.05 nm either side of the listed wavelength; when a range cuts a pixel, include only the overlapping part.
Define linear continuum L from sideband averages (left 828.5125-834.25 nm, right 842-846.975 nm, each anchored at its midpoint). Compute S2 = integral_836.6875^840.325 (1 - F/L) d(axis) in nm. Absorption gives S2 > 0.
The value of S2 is -0.36 nm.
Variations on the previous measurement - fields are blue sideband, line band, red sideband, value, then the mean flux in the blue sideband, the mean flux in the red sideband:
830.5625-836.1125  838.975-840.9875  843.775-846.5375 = -0.15 nm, 2.43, 2.22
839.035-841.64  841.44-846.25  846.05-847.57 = 0.58 nm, 2.56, 2.33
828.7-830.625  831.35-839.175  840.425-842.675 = -0.29 nm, 2.18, 2.45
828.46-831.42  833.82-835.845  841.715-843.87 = -0.41 nm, 2.21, 1.97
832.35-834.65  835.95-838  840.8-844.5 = 0.06 nm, 2.4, 2.19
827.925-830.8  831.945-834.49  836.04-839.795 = -0.13 nm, 2.18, 2.35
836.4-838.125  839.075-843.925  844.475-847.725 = -0.06 nm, 2.27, 2.26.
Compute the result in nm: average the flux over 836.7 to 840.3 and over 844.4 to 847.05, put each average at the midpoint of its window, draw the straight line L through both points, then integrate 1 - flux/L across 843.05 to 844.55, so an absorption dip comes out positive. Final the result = 0.25 nm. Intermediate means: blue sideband 2.42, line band 1.93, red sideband 2.29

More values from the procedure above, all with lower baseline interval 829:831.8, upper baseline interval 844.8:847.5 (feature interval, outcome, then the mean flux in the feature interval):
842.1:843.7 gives 0.303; 1.85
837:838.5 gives -0.035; 2.32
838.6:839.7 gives -0.112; 2.5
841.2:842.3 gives -0.139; 2.56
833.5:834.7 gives -0.073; 2.4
